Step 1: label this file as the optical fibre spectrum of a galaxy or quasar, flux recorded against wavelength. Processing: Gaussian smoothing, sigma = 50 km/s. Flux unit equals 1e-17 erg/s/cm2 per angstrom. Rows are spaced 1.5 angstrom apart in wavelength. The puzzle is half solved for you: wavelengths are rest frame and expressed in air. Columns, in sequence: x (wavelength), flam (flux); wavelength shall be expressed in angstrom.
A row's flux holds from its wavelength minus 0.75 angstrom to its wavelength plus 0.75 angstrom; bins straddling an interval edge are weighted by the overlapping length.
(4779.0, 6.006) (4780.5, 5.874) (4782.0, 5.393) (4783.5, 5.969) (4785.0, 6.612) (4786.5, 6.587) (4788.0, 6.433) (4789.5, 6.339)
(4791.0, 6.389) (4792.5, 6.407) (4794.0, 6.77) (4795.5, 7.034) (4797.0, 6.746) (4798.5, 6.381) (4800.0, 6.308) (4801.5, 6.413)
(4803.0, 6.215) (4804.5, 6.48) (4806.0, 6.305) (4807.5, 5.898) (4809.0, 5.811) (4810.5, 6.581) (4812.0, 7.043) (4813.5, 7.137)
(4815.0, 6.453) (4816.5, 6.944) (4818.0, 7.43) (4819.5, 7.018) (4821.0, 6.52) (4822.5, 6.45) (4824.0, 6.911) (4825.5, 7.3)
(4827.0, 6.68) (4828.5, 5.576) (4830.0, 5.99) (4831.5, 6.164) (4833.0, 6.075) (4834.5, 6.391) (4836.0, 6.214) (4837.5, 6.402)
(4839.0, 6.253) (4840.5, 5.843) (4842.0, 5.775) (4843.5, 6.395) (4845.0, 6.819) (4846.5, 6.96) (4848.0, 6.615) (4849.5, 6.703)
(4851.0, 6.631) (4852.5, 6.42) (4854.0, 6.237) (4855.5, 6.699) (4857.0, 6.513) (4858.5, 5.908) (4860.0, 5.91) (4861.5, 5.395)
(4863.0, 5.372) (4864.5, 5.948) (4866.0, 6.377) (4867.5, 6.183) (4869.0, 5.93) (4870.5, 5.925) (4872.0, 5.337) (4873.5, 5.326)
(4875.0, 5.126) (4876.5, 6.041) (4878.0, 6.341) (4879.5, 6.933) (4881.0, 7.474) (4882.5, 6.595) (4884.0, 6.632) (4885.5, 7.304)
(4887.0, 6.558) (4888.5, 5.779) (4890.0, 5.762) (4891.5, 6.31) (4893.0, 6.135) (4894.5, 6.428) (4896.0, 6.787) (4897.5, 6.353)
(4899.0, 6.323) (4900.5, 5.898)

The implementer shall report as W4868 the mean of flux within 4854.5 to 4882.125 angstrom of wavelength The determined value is 6.05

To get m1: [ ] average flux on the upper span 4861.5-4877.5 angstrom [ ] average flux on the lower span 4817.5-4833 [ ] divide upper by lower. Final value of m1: 0.9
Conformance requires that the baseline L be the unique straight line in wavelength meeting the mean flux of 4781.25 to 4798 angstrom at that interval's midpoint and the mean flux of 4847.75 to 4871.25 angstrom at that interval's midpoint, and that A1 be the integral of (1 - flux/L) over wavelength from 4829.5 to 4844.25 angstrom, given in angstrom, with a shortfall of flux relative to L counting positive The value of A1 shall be 0.22 angstrom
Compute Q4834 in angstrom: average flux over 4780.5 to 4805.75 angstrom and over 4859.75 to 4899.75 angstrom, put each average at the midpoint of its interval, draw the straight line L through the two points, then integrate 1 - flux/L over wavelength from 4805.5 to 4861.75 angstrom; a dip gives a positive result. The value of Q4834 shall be -1.4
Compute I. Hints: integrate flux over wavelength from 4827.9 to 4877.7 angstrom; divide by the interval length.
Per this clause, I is 6.11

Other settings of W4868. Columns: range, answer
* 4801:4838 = 6.5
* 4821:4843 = 6.3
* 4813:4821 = 6.95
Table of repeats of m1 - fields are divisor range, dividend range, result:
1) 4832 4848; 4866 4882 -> 0.96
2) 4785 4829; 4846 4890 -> 0.95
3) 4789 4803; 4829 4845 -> 0.95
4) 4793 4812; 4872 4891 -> 0.98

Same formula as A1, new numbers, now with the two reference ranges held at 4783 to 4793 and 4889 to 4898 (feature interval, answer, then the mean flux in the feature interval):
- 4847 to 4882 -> 0.9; 6.15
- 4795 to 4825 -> -1.1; 6.61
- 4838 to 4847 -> 0.0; 6.33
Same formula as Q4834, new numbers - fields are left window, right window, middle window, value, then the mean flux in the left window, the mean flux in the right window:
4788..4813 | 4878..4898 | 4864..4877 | 1.5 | 6.45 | 6.54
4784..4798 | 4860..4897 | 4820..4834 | 0.0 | 6.58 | 6.16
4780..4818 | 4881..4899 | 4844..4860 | -0.2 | 6.44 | 6.46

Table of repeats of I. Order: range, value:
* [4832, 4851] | 6.38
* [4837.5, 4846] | 6.26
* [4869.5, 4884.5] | 6.16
